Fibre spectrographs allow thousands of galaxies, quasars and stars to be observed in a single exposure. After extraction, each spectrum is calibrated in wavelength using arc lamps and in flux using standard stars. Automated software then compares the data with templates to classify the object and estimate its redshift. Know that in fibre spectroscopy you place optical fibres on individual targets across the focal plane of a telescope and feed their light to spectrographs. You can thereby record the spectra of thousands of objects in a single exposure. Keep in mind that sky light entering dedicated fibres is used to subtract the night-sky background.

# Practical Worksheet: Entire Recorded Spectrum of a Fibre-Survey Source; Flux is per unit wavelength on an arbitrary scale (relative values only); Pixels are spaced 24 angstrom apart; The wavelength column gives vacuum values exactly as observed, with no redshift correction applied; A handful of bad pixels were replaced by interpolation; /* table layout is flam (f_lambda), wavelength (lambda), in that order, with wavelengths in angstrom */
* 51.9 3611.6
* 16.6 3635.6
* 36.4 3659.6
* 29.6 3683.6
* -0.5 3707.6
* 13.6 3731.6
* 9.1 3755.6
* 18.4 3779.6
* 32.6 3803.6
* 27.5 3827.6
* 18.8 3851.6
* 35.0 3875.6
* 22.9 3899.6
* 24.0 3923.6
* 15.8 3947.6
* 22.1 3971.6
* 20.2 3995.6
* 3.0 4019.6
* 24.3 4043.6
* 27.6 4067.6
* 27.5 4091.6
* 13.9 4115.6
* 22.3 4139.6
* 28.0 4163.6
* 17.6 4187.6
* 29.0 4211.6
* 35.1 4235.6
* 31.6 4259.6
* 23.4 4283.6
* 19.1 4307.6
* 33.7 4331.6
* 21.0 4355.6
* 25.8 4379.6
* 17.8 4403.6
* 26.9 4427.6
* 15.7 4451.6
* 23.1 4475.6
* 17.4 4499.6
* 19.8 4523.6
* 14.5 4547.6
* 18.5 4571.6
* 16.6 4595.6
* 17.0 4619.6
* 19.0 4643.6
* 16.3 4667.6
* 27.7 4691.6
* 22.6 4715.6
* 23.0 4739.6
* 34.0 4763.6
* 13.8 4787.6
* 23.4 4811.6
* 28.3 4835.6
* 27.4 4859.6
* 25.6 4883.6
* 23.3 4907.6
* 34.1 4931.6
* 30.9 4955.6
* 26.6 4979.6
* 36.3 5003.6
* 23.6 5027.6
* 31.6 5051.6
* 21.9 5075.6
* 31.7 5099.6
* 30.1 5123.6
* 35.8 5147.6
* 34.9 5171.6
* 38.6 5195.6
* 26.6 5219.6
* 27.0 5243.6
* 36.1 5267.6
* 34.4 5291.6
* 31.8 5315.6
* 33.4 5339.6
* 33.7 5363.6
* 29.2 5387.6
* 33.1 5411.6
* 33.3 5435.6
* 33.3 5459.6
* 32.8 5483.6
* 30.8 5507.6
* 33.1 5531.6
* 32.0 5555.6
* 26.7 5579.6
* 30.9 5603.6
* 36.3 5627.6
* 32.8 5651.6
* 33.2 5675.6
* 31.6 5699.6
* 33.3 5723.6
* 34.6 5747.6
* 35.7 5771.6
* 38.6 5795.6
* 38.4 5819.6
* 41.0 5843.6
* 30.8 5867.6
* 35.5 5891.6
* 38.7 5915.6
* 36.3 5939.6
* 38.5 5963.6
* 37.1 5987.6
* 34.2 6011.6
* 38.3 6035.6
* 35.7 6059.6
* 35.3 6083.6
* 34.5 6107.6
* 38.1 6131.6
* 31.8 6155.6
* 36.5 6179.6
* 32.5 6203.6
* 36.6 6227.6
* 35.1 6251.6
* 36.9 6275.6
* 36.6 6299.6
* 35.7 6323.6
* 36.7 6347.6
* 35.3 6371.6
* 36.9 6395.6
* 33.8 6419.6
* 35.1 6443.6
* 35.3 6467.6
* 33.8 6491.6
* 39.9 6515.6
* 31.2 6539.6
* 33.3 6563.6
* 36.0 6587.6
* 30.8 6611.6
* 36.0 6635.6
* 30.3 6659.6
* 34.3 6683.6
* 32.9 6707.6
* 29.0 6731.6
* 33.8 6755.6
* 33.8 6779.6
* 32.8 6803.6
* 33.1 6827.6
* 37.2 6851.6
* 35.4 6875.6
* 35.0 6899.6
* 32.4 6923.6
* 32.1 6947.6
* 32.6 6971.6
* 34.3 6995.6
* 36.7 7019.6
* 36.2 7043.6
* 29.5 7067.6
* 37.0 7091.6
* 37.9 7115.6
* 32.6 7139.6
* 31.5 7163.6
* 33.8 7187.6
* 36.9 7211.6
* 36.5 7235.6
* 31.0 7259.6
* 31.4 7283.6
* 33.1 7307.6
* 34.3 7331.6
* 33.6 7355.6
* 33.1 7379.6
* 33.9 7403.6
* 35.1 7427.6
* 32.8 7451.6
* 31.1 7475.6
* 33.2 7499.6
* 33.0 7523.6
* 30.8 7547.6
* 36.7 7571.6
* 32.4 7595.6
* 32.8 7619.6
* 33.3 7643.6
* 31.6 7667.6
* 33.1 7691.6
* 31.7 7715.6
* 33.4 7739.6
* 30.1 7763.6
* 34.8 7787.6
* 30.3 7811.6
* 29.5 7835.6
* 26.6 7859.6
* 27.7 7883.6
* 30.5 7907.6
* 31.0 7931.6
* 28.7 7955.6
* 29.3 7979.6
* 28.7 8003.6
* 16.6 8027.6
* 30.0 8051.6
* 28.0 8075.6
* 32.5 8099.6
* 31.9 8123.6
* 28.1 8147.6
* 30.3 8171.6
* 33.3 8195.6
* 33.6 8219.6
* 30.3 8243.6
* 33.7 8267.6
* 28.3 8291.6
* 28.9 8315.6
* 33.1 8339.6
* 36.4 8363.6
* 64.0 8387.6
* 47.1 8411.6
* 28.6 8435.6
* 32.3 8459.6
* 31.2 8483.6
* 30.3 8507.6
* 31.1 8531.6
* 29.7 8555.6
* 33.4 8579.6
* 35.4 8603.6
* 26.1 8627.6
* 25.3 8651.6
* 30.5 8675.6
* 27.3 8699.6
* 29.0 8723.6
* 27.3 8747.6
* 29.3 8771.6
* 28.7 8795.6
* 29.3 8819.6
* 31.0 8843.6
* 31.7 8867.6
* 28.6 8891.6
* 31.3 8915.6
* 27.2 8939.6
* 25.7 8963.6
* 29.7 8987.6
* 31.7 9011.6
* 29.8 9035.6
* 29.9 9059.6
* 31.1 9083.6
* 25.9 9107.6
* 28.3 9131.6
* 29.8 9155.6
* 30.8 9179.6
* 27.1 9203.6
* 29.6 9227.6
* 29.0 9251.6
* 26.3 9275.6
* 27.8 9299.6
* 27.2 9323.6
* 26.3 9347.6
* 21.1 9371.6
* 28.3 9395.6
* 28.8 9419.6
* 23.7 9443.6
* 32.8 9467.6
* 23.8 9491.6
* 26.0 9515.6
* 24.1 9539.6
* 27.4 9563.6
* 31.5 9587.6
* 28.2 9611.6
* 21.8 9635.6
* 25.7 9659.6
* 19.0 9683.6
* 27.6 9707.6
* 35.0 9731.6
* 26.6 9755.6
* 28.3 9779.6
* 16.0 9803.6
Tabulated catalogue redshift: 0.278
